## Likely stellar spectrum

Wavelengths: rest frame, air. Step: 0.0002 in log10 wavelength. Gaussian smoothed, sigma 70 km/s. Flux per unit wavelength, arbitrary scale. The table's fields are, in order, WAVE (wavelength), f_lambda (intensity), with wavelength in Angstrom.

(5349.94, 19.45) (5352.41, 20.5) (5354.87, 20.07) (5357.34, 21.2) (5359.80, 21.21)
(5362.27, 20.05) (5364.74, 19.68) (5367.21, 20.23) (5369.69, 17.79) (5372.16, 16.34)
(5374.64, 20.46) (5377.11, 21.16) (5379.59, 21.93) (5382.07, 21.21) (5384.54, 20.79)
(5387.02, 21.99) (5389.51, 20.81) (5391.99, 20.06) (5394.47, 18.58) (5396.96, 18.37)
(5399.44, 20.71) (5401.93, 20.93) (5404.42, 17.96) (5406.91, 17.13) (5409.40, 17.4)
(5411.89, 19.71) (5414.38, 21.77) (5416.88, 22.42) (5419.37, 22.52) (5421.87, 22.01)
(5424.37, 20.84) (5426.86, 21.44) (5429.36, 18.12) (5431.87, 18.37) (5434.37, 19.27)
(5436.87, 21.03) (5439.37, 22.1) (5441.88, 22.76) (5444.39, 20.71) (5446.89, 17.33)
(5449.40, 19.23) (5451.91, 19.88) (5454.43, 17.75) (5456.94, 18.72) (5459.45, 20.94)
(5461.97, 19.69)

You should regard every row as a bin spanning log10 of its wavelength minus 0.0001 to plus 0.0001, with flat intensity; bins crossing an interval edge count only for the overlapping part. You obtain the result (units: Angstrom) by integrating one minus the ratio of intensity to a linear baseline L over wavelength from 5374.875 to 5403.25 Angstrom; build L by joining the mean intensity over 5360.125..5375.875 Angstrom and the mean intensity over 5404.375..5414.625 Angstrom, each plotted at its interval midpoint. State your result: -2.5 Angstrom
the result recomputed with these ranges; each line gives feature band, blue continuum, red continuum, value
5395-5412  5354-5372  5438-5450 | 1.1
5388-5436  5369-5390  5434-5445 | 2.2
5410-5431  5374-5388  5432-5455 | -0.5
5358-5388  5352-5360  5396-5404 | 0.2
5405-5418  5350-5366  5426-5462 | 0.3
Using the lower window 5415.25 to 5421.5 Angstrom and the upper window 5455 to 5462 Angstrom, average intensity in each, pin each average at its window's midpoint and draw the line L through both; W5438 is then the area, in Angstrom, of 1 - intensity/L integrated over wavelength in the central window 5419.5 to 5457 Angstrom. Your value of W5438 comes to 1.6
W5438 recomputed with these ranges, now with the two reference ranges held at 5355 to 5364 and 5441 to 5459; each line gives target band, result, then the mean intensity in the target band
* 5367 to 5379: 0.7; 19.2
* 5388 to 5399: 0.3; 19.6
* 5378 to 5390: -0.6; 21.4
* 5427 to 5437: 0.2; 19.2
